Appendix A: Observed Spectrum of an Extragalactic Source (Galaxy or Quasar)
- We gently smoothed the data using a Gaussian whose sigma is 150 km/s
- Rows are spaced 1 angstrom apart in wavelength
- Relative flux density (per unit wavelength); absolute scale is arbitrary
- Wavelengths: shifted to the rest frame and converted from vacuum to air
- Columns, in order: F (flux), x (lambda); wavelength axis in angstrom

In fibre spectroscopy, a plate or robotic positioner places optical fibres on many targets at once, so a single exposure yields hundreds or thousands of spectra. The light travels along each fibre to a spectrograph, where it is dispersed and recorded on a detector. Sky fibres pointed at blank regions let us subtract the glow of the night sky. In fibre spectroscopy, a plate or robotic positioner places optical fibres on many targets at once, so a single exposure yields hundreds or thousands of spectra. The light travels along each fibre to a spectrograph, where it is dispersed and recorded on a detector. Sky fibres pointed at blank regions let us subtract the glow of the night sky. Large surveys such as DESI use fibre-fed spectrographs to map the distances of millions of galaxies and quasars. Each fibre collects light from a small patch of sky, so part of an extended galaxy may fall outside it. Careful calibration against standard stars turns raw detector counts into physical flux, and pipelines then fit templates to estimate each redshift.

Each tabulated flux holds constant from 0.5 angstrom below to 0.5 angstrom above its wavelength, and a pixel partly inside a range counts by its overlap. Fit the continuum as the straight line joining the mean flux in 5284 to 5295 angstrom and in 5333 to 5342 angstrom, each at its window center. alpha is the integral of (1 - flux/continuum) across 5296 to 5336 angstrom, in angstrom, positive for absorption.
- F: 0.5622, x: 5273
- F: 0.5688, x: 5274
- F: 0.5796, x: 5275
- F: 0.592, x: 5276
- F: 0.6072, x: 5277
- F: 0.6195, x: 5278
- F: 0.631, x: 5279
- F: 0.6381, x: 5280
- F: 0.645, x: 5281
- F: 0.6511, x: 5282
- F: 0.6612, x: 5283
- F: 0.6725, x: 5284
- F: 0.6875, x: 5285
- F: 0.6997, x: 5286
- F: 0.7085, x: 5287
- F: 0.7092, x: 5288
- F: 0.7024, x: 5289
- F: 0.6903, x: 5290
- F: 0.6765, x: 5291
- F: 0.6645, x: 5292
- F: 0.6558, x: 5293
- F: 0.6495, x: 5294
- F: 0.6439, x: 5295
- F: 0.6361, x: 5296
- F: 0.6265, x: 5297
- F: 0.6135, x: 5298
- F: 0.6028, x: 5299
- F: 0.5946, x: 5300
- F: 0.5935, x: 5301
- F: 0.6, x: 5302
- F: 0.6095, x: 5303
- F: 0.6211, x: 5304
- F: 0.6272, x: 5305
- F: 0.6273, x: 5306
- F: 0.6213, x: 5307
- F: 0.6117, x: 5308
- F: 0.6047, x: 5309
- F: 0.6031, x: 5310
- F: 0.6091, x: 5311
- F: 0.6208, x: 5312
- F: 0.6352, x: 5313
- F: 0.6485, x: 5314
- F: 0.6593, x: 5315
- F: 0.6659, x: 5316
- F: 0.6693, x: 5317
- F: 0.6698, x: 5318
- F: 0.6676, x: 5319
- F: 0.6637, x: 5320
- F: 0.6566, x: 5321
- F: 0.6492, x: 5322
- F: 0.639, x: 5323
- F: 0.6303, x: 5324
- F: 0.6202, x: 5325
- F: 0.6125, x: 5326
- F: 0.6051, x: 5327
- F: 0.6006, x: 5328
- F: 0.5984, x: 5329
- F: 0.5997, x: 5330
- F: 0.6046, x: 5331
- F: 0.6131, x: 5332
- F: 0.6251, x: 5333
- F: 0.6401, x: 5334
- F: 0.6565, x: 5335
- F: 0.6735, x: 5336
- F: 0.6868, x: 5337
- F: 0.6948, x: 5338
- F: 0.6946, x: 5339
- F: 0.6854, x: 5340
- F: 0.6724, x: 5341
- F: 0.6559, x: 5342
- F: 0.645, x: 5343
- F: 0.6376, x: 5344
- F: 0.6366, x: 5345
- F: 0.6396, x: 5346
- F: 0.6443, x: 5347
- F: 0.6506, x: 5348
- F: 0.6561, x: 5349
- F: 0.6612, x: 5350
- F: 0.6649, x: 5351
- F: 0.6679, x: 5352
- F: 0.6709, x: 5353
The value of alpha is 2.9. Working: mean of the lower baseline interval 0.682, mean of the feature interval 0.627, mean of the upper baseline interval 0.672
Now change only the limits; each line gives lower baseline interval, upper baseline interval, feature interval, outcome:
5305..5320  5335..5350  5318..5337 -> 0.5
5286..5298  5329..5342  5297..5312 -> 1.2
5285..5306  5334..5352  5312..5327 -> 0.2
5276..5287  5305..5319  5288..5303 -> 0.1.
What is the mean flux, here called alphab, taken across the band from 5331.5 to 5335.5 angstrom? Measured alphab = 0.634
